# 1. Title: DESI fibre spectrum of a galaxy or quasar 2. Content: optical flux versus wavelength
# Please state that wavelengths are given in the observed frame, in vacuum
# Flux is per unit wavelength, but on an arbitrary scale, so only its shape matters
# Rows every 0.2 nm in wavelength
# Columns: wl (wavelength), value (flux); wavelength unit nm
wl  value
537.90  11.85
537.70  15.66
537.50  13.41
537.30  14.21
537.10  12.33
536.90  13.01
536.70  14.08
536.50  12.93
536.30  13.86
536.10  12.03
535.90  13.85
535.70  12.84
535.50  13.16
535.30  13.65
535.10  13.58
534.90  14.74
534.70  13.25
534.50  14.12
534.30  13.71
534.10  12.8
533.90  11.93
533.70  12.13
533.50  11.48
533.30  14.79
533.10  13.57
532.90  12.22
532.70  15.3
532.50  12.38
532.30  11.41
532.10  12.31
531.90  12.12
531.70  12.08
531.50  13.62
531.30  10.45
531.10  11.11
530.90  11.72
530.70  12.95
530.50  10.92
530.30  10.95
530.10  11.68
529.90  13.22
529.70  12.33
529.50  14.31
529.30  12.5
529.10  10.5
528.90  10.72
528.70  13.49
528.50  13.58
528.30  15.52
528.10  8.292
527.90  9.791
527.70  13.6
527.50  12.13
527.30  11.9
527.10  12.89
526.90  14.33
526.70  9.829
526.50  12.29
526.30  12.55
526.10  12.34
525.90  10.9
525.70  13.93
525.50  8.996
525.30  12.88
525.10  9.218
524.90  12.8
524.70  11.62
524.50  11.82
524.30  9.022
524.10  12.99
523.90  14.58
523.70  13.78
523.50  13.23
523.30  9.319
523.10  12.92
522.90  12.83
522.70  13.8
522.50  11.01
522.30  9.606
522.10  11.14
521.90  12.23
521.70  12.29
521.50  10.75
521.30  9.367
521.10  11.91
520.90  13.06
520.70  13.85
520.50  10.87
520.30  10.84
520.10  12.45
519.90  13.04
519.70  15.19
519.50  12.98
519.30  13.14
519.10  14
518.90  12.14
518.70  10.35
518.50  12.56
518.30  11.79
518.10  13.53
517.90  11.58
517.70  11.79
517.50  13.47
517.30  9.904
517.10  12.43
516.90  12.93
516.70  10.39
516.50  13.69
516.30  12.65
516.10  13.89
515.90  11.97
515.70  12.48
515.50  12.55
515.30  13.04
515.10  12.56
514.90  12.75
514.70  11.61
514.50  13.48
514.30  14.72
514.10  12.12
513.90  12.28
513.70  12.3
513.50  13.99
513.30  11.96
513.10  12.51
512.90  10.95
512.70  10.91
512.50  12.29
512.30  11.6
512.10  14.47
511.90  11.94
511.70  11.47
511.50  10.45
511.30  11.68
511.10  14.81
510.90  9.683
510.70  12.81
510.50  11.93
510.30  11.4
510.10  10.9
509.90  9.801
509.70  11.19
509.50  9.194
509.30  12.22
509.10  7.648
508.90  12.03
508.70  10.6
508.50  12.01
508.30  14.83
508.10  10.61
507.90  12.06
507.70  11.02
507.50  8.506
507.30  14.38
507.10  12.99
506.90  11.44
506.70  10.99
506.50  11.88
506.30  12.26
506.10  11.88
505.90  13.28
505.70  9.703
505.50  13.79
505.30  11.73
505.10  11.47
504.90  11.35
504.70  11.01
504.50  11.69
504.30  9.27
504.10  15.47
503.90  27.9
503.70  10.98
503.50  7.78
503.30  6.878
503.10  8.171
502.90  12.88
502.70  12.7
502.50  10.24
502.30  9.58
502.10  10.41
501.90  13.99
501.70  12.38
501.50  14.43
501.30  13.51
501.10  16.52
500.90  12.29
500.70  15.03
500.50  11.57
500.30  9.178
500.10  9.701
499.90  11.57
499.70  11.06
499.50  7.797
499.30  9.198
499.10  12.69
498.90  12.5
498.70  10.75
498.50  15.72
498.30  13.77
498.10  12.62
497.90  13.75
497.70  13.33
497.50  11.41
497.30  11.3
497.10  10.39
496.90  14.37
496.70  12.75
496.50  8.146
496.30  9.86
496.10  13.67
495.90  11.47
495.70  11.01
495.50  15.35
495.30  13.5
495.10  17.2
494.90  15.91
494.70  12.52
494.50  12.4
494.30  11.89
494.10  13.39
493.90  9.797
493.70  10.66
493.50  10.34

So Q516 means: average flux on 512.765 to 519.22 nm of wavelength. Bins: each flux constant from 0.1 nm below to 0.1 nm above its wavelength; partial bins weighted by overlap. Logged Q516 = 12.4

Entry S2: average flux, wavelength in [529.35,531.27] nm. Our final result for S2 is 12.1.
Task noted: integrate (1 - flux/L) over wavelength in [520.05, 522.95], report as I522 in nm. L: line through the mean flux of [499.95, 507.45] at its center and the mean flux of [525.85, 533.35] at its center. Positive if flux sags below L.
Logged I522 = 0.13 nm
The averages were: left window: 12.2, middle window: 11.7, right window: 12.3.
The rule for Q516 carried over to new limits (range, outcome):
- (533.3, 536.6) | 13.2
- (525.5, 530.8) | 12.1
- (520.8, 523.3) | 11.6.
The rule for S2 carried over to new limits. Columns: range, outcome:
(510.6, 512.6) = 12.1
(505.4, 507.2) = 12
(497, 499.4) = 12.3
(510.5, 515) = 12.3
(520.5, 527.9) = 11.9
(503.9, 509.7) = 11.9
